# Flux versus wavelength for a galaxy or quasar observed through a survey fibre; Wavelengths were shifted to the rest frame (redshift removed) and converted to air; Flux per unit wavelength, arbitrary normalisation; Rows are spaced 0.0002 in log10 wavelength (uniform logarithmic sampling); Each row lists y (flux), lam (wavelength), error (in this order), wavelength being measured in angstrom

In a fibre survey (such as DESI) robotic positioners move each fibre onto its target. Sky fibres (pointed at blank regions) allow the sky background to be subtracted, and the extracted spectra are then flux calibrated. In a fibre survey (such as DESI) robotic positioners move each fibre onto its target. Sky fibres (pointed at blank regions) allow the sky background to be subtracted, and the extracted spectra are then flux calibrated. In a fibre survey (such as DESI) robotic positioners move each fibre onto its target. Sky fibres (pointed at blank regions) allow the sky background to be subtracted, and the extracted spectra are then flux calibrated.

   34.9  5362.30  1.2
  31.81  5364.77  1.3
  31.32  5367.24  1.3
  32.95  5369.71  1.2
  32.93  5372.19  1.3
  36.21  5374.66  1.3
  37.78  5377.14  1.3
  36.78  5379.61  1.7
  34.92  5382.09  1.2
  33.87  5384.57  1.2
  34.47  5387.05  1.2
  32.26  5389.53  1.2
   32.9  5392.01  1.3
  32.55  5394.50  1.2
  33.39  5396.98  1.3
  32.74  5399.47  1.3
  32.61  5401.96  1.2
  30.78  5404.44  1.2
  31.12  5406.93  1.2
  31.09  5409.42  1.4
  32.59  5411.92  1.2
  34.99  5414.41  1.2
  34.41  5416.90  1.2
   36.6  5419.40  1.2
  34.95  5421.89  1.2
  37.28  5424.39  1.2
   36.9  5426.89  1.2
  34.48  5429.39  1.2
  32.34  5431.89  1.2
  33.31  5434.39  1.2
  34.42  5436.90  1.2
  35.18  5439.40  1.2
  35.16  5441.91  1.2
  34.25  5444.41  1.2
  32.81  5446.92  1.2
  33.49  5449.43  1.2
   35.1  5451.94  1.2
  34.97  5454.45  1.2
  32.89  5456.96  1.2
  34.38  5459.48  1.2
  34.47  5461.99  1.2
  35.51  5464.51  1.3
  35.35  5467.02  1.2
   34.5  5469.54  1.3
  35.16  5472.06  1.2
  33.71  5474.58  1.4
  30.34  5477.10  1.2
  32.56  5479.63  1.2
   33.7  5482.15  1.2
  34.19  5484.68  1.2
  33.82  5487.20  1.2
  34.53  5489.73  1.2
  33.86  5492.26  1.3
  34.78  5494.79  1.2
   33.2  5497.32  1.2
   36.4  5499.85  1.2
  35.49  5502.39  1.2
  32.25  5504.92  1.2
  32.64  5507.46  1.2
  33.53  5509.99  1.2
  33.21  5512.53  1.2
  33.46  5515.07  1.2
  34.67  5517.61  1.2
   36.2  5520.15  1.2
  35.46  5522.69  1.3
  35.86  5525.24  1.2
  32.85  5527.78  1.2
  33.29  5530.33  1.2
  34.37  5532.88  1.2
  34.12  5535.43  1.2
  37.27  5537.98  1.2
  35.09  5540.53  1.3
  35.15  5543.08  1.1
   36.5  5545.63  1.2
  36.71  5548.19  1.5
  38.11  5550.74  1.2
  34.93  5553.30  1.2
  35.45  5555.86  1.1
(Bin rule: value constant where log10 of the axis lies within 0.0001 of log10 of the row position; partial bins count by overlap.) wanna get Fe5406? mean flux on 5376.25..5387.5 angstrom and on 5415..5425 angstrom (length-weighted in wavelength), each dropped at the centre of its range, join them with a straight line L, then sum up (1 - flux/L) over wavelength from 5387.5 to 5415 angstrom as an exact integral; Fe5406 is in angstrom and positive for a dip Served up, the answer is 2.45 angstrom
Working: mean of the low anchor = 35.6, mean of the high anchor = 35.7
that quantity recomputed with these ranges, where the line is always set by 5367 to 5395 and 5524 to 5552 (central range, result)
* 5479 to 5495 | 0.5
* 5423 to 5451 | 0.1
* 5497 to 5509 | 0.4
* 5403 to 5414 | 0.9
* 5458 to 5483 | 0.7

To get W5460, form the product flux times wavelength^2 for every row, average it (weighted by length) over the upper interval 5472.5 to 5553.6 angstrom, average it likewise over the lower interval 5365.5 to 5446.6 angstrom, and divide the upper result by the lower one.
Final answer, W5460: 1.06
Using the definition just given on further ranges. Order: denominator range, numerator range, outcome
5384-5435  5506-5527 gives 1.06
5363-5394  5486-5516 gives 1.04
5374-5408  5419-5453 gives 1.05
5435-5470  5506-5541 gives 1.03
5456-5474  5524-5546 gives 1.03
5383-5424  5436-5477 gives 1.05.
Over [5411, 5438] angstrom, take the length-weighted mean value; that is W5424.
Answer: 34.8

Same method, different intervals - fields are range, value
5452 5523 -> 34.1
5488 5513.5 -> 34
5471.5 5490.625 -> 33.4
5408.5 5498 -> 34.2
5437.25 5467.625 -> 34.5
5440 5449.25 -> 34.1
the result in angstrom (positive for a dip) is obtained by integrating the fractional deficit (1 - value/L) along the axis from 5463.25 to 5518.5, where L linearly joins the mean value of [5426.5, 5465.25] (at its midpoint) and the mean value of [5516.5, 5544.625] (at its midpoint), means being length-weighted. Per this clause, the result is 1.1 angstrom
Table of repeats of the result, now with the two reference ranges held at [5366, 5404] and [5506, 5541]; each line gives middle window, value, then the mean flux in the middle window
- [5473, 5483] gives 0.5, 32.6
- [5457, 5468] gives -0.2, 34.7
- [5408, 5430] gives -0.6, 34.8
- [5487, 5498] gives 0.1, 34.1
